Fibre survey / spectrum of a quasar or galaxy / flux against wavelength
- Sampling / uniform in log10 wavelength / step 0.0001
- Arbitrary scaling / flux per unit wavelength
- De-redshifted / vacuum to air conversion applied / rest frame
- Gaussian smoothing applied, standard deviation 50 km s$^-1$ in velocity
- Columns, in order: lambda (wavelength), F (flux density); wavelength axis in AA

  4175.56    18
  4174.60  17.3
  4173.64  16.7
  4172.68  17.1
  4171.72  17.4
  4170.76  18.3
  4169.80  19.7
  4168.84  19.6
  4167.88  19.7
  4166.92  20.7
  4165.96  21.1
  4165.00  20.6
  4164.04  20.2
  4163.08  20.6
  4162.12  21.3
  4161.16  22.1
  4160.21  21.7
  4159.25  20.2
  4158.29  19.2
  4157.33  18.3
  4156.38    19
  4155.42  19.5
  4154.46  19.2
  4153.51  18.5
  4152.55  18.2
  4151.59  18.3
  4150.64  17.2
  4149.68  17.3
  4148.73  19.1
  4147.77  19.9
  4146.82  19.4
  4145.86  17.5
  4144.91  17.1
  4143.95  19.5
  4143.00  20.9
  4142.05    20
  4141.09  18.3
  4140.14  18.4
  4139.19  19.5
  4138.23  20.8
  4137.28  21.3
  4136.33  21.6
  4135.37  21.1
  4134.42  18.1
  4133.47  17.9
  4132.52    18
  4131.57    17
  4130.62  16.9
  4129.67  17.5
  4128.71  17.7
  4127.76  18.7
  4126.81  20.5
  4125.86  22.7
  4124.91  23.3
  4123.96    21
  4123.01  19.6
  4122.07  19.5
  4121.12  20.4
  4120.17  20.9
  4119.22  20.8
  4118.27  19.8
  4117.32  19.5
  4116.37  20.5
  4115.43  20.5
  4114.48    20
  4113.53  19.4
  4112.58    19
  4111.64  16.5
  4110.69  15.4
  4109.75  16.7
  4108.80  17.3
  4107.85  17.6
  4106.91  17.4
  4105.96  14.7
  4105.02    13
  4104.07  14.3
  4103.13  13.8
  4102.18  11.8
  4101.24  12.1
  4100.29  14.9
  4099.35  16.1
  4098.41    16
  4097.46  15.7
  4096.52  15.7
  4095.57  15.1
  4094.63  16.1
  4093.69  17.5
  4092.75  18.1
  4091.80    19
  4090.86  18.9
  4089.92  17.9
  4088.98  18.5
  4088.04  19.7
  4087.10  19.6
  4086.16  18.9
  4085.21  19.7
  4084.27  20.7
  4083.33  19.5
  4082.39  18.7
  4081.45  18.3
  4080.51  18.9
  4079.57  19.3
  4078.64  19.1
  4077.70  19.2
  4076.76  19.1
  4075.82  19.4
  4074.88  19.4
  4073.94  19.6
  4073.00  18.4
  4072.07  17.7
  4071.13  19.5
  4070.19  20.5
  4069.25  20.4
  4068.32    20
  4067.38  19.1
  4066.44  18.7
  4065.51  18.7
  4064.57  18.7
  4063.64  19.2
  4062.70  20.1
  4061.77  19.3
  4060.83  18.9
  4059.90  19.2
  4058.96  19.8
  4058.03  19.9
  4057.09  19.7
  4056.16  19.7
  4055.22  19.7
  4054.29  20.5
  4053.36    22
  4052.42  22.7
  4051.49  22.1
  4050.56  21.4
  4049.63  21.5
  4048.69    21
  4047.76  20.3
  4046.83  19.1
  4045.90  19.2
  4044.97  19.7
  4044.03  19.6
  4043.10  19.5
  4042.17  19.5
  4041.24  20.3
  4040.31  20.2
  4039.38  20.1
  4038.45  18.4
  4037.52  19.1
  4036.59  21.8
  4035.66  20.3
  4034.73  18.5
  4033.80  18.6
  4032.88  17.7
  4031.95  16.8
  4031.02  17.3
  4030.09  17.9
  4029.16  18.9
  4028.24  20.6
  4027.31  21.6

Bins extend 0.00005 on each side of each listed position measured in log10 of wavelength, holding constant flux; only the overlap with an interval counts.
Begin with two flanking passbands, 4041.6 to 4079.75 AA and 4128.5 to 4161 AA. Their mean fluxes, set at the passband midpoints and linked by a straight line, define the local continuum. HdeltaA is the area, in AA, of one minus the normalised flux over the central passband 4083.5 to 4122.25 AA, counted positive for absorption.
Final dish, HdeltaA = 3.7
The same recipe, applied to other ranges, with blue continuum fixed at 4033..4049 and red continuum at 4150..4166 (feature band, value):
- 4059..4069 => 0.2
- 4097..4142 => 3.4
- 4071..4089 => 0.5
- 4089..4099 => 1.3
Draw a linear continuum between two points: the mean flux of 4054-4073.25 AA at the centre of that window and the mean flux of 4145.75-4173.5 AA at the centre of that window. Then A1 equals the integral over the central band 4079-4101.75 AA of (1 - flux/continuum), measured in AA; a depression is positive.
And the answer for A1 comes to 2.0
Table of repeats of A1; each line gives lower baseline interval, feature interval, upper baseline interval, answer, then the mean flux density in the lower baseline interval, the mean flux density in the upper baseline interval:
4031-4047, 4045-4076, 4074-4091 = -1.04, 19.3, 19.2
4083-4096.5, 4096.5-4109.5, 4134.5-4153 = 2.49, 18.4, 19.2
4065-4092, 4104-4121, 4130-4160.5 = 0.88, 19.2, 19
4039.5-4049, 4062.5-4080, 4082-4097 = -0.29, 19.8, 18.3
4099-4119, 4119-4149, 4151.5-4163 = -2.09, 16.7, 19.7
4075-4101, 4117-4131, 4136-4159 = -0.94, 18.1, 19.1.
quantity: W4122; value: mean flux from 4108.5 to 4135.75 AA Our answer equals 19.2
